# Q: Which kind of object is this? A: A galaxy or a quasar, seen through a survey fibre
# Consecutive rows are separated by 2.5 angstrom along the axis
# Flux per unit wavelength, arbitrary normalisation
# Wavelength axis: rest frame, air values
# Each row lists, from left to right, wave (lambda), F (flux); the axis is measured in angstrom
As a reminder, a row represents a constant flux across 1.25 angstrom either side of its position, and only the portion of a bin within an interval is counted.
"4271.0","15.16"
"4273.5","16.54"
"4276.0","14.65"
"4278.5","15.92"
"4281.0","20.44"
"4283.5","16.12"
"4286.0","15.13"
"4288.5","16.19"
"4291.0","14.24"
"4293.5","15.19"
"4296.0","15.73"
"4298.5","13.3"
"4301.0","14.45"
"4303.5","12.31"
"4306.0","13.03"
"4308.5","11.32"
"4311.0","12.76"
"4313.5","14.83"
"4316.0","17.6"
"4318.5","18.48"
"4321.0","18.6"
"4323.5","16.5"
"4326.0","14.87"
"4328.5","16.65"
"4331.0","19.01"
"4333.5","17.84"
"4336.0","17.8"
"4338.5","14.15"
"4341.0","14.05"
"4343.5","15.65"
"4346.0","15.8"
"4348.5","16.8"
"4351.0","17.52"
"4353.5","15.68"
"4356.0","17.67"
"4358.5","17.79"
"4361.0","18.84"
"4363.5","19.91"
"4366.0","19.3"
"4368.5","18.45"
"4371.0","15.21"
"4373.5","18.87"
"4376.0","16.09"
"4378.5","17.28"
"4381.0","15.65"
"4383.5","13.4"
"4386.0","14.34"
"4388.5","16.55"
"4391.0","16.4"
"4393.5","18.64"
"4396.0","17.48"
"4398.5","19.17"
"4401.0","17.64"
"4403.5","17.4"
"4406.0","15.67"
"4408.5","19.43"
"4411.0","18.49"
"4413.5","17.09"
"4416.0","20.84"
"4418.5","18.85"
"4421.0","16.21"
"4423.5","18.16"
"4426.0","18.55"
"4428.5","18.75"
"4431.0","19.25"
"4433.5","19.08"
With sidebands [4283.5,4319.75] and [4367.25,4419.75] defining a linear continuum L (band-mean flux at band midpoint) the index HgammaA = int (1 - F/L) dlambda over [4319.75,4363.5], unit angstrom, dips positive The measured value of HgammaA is -2.9 angstrom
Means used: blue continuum 14.7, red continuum 17.3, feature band 16.9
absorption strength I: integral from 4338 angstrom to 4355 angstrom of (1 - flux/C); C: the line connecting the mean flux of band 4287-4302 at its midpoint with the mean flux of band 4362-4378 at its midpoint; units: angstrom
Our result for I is 1.2 angstrom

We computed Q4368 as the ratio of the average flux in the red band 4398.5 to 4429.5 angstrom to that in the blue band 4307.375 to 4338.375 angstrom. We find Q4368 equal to 1.11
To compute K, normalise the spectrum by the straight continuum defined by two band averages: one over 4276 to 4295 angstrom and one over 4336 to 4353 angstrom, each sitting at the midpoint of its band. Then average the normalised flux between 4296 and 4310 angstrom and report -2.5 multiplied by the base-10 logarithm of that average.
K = 0.21 mag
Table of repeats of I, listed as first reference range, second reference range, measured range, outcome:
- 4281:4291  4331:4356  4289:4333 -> 2.66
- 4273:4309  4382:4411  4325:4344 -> -0.57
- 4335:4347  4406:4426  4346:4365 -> -1.95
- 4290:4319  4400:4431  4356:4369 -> -1.95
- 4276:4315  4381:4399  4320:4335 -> -1.89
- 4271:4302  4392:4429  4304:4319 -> 1.67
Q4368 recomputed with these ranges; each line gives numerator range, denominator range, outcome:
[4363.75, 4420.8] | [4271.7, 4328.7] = 1.13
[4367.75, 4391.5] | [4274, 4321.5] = 1.06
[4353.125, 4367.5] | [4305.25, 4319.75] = 1.25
